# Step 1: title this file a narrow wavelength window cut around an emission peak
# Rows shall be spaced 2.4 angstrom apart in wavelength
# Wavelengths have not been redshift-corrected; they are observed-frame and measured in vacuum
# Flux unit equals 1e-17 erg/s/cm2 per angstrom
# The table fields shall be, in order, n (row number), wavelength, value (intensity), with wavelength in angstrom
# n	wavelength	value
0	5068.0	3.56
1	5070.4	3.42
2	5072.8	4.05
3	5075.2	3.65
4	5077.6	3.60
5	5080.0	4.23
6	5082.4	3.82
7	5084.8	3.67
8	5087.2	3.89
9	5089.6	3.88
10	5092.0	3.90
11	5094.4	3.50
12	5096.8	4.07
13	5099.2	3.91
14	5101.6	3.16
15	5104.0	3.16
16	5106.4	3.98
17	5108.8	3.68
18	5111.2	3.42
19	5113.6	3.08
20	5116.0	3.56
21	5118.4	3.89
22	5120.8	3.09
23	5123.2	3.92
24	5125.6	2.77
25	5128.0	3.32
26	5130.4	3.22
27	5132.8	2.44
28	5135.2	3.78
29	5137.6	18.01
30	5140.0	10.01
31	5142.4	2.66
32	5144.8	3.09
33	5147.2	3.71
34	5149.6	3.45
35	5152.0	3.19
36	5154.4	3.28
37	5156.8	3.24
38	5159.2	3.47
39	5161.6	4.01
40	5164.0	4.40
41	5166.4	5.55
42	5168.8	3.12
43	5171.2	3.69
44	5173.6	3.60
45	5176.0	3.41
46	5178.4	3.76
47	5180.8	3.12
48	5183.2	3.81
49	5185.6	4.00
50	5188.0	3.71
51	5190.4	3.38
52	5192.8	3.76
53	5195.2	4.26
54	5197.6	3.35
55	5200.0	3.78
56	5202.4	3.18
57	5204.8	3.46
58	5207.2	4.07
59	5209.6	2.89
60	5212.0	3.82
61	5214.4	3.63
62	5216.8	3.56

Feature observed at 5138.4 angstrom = H-gamma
